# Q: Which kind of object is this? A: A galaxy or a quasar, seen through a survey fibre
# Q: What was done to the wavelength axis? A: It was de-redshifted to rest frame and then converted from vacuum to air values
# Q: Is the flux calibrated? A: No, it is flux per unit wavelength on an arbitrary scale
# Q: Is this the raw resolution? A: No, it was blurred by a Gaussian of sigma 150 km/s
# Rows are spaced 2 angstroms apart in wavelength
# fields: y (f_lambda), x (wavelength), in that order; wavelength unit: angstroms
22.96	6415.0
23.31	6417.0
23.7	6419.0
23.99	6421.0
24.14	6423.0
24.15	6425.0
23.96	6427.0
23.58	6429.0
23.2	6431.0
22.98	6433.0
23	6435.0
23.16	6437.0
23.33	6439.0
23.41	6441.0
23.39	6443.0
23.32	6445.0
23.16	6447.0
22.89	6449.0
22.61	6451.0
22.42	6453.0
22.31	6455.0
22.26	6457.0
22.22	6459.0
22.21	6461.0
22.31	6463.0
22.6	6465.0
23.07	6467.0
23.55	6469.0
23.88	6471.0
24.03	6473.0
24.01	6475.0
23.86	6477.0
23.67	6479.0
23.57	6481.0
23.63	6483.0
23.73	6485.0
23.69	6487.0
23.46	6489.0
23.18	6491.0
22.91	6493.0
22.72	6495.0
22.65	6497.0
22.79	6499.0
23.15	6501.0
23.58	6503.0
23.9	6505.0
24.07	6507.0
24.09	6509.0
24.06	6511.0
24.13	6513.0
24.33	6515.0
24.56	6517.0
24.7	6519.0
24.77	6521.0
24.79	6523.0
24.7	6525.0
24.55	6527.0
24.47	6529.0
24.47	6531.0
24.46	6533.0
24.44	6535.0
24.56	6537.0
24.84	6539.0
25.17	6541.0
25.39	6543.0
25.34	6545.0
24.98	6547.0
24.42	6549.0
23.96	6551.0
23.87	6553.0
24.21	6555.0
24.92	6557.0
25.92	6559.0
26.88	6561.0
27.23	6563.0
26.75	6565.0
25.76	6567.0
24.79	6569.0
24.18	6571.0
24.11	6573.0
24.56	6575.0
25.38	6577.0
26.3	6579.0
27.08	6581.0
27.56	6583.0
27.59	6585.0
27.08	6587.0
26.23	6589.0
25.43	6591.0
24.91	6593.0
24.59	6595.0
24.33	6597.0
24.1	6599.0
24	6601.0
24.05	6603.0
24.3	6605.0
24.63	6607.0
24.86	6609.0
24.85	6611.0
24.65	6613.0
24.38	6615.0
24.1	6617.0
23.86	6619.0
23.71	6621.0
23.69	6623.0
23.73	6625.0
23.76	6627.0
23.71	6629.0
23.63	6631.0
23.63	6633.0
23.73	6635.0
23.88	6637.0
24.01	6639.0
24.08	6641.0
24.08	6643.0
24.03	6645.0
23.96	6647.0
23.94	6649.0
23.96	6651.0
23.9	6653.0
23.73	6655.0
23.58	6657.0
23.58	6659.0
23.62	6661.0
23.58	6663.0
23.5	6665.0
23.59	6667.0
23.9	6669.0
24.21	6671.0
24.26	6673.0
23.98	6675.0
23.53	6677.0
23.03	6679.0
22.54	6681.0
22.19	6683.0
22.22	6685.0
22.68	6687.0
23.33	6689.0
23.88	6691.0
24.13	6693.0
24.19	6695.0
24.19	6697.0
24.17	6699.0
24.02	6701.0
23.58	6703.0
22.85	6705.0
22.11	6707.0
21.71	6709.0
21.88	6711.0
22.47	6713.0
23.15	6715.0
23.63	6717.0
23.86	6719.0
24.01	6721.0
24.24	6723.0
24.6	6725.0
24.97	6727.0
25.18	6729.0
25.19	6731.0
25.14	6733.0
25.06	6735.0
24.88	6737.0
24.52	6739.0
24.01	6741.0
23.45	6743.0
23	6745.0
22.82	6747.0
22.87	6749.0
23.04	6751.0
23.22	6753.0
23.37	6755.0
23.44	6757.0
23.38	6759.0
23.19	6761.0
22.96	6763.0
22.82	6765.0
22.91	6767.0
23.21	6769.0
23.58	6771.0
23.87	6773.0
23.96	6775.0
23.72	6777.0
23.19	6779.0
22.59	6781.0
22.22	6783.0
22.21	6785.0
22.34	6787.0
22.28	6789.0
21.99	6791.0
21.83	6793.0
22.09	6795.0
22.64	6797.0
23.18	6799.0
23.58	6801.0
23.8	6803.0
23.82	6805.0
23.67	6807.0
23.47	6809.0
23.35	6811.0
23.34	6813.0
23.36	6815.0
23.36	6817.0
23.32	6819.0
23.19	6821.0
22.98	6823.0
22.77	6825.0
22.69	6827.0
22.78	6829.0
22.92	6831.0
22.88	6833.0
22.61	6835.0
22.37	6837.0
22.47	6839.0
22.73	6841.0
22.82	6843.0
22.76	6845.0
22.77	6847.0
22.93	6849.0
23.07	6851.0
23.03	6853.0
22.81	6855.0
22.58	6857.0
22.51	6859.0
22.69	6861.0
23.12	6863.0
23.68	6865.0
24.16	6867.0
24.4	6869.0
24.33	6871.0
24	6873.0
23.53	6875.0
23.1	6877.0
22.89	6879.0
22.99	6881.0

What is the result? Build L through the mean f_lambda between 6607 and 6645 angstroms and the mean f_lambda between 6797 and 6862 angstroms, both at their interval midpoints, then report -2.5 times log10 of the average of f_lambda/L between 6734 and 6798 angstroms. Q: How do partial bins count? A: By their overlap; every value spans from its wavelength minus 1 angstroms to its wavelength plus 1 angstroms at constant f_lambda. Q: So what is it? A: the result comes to 0.01 mag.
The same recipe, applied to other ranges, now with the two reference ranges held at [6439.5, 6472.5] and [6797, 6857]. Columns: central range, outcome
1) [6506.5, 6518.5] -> -0.06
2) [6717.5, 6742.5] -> -0.07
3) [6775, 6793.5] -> 0.02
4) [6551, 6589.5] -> -0.13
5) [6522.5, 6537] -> -0.07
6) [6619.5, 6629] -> -0.04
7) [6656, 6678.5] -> -0.04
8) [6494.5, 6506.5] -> -0.01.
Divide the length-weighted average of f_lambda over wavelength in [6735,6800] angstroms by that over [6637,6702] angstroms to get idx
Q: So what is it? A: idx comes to 1.0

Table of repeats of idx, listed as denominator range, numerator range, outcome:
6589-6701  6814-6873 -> 0.96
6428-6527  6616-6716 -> 1.00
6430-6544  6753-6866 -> 0.97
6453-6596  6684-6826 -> 0.96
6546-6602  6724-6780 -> 0.94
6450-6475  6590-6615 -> 1.08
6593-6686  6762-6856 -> 0.96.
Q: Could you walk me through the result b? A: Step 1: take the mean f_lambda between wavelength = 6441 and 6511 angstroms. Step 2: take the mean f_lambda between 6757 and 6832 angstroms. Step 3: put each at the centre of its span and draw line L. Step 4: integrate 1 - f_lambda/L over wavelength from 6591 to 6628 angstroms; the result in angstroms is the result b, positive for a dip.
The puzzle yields -1.81 angstroms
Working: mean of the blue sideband 23.2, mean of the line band 24.3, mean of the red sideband 23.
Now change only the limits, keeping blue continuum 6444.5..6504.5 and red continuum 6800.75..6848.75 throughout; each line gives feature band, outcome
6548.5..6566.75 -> -1.81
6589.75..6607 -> -1.04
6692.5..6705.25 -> -0.46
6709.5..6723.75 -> -0.10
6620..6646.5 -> -0.84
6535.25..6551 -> -1.20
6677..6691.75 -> 0.14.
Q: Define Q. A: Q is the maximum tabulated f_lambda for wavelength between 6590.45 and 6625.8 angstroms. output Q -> 25.43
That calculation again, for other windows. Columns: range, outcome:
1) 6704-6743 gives 25.19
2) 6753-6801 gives 23.96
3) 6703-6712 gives 23.58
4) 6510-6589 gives 27.59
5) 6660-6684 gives 24.26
